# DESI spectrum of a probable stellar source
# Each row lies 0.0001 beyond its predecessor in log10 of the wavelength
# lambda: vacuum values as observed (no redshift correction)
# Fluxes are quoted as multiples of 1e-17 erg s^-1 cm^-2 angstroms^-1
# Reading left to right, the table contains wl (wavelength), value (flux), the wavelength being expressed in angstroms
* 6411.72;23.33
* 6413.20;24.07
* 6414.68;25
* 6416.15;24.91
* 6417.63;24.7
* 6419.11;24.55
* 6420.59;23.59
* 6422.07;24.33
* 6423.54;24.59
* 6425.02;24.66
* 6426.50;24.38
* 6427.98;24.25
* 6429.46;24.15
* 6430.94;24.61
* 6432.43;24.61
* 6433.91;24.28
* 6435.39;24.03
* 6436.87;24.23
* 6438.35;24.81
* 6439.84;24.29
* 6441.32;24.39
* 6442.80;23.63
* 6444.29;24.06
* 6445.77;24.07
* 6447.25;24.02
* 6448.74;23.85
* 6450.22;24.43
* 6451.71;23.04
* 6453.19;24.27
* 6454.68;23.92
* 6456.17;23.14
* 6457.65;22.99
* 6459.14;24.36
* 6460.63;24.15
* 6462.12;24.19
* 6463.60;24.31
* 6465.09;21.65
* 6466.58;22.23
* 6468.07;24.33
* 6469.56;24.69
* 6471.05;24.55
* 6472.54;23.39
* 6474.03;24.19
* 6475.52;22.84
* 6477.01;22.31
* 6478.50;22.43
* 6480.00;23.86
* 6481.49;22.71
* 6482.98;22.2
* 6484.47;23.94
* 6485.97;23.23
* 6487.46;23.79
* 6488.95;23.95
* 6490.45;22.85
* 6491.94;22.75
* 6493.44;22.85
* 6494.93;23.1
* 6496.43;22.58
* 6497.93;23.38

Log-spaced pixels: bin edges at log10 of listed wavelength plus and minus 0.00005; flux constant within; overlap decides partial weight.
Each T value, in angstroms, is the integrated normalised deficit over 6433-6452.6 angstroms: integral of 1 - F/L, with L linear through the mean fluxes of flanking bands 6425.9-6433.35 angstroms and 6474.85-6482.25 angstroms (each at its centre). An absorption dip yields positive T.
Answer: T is -0.11 angstroms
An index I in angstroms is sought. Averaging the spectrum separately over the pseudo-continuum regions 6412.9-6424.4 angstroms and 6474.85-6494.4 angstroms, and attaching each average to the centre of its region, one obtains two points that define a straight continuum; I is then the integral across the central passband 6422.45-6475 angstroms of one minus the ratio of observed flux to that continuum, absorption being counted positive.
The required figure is -0.4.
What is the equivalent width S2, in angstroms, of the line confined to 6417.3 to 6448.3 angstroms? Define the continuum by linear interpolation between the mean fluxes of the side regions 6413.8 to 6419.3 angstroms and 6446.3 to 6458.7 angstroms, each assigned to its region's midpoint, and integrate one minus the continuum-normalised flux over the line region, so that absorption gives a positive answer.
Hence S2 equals 0.03 angstroms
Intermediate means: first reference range 24.8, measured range 24.3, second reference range 23.7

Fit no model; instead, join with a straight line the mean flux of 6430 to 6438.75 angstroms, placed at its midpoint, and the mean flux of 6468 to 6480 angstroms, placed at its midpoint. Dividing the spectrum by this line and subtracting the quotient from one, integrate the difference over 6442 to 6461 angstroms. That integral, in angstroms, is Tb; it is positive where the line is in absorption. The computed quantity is 0.16 angstroms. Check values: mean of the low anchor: 24.4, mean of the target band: 23.8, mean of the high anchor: 23.6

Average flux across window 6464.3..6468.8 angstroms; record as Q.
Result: 22.7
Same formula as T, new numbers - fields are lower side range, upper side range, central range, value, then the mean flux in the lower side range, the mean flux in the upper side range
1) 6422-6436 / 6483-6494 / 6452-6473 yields 0.0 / 24.4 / 23.3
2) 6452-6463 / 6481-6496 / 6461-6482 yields 0.1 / 23.8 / 23.1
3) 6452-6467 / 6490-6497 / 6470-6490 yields -0.2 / 23.5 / 22.8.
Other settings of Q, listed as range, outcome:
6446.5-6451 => 24.1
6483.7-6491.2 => 23.6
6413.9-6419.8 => 24.8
